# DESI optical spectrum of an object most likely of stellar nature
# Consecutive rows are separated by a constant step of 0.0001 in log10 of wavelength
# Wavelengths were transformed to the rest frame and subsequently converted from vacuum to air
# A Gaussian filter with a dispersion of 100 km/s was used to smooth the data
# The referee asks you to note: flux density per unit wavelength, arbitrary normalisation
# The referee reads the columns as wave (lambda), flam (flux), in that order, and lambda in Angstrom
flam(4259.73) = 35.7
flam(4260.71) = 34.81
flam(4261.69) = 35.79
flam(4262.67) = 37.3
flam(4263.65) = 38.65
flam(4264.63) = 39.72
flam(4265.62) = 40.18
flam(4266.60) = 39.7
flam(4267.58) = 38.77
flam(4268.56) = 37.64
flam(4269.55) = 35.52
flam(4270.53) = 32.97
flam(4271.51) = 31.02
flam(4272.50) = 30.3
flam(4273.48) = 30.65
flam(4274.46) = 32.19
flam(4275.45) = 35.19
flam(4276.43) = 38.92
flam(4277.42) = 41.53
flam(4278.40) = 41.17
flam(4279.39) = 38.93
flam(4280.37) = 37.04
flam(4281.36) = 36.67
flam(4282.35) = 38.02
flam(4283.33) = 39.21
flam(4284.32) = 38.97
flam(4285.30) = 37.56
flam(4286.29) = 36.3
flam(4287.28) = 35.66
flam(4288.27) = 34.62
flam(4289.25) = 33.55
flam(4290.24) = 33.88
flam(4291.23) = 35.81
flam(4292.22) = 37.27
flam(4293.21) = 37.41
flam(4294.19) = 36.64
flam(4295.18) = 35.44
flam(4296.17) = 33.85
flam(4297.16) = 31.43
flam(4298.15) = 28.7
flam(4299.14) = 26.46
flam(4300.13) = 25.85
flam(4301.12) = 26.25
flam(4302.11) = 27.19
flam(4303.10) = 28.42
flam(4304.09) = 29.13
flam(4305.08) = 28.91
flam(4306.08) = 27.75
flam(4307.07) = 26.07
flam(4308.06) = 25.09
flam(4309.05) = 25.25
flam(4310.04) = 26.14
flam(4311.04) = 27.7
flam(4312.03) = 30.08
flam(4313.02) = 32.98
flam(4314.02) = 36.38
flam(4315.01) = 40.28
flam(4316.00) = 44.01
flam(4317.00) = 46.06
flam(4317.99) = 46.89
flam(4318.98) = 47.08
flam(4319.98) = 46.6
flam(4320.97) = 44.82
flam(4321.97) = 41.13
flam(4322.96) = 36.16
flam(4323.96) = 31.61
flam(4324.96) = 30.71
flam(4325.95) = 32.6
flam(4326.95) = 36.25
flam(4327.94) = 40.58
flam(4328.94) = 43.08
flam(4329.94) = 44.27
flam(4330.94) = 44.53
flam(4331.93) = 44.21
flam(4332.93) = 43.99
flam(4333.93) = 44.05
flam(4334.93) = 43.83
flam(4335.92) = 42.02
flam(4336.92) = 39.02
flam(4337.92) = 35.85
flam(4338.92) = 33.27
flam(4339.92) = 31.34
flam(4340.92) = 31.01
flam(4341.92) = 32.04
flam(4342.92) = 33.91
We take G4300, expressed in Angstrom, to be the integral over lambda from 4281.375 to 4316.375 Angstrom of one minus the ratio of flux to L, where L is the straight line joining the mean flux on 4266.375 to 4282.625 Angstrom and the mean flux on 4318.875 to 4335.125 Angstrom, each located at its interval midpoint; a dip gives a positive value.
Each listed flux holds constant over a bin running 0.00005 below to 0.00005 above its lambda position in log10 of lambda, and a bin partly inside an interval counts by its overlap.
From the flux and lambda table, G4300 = 5.18 Angstrom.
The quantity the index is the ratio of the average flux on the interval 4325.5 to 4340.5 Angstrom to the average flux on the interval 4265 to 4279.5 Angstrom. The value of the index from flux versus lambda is 1.10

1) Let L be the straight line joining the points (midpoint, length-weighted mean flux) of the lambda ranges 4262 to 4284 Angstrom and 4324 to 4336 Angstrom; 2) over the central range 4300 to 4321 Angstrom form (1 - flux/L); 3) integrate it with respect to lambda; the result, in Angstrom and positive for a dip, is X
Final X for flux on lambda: 3.1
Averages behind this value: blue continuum 36.9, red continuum 40.5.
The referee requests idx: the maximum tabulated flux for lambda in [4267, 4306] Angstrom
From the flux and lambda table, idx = 41.53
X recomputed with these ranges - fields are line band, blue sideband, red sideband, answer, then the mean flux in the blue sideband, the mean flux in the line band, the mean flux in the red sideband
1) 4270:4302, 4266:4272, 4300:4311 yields -2.8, 36.1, 34.6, 27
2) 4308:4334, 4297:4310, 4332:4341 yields -3.8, 27.3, 38.4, 38.9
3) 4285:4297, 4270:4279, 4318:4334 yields 0.4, 34.9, 35.5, 40.8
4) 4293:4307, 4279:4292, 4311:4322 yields 3.1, 36.6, 30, 40.8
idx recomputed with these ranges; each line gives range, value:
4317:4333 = 47.08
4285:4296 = 37.56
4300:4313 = 30.08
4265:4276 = 40.18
